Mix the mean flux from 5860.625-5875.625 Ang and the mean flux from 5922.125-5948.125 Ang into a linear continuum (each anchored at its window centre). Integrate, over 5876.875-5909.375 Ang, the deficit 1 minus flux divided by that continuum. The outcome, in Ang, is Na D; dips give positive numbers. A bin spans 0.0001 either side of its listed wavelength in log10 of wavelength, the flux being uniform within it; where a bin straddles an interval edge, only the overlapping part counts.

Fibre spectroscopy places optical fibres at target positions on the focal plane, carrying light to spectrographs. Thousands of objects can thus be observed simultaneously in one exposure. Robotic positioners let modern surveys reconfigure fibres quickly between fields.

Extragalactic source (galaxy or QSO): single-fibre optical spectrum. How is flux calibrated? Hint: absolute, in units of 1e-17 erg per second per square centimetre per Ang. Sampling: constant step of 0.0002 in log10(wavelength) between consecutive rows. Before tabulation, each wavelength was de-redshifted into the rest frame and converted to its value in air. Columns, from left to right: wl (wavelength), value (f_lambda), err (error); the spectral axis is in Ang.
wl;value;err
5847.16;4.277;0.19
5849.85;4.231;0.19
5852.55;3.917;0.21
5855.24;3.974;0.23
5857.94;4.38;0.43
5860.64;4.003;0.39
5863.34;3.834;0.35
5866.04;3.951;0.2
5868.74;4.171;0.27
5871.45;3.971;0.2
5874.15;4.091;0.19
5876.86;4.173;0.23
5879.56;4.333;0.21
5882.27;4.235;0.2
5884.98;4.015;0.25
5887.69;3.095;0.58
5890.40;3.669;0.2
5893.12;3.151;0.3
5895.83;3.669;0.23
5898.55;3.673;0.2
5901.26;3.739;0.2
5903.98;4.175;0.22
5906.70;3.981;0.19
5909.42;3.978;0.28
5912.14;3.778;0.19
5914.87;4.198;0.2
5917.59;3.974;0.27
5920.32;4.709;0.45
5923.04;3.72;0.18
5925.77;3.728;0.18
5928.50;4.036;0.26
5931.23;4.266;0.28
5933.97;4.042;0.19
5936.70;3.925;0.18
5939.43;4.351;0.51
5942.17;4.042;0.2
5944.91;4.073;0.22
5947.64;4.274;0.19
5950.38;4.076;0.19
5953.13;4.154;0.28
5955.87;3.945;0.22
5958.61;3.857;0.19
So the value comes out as 1.6 Ang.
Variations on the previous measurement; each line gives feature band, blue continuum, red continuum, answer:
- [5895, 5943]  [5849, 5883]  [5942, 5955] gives 1.29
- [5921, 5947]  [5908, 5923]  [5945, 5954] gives 0.51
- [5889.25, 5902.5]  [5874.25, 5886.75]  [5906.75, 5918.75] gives 1.59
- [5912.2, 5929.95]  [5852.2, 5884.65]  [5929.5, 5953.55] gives 0.33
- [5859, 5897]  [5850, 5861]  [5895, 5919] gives 1.20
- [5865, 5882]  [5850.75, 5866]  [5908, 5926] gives -0.43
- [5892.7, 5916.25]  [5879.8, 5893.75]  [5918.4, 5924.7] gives 0.63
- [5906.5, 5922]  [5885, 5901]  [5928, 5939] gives -1.14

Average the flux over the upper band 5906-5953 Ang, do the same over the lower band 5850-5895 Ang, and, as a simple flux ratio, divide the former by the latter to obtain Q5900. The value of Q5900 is 1.03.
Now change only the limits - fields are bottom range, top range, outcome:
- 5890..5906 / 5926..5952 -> 1.11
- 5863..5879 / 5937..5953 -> 1.02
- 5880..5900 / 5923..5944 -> 1.10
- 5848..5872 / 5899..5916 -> 0.98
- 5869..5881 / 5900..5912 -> 0.95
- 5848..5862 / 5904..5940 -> 0.99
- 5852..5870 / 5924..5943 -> 1.00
